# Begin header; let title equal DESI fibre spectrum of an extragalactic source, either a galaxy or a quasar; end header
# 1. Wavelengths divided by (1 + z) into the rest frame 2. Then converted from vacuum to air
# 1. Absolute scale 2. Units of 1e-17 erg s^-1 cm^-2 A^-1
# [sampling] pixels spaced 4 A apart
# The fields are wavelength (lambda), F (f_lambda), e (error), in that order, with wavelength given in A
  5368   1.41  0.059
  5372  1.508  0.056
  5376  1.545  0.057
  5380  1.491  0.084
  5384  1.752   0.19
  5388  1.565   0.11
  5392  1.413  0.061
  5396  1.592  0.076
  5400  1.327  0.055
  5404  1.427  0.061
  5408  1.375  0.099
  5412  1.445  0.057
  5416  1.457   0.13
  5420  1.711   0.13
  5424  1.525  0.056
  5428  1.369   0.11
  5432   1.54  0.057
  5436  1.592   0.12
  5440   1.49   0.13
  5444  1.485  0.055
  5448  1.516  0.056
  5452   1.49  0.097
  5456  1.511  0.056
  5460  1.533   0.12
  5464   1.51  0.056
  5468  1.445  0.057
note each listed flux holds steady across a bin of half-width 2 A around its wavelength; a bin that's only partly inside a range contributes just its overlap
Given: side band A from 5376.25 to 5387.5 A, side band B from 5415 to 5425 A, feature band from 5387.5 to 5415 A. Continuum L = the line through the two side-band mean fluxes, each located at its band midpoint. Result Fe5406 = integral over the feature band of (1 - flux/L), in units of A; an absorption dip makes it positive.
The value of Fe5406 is 2.5 A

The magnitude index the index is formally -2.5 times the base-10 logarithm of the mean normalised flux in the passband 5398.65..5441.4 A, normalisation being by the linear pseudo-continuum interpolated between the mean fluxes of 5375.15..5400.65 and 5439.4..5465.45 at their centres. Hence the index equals 0.03 mag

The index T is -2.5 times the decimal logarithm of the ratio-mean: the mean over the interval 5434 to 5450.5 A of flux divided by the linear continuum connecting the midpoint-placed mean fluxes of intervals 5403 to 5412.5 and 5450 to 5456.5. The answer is -0.031 mag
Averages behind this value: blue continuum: 1.41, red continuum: 1.5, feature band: 1.52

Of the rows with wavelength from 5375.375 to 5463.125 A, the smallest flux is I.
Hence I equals 1.327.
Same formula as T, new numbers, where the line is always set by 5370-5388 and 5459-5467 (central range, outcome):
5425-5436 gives 0.03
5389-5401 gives 0.07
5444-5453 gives 0.02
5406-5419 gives 0.07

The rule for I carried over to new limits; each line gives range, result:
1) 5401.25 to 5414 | 1.375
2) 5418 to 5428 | 1.369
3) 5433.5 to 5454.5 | 1.485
